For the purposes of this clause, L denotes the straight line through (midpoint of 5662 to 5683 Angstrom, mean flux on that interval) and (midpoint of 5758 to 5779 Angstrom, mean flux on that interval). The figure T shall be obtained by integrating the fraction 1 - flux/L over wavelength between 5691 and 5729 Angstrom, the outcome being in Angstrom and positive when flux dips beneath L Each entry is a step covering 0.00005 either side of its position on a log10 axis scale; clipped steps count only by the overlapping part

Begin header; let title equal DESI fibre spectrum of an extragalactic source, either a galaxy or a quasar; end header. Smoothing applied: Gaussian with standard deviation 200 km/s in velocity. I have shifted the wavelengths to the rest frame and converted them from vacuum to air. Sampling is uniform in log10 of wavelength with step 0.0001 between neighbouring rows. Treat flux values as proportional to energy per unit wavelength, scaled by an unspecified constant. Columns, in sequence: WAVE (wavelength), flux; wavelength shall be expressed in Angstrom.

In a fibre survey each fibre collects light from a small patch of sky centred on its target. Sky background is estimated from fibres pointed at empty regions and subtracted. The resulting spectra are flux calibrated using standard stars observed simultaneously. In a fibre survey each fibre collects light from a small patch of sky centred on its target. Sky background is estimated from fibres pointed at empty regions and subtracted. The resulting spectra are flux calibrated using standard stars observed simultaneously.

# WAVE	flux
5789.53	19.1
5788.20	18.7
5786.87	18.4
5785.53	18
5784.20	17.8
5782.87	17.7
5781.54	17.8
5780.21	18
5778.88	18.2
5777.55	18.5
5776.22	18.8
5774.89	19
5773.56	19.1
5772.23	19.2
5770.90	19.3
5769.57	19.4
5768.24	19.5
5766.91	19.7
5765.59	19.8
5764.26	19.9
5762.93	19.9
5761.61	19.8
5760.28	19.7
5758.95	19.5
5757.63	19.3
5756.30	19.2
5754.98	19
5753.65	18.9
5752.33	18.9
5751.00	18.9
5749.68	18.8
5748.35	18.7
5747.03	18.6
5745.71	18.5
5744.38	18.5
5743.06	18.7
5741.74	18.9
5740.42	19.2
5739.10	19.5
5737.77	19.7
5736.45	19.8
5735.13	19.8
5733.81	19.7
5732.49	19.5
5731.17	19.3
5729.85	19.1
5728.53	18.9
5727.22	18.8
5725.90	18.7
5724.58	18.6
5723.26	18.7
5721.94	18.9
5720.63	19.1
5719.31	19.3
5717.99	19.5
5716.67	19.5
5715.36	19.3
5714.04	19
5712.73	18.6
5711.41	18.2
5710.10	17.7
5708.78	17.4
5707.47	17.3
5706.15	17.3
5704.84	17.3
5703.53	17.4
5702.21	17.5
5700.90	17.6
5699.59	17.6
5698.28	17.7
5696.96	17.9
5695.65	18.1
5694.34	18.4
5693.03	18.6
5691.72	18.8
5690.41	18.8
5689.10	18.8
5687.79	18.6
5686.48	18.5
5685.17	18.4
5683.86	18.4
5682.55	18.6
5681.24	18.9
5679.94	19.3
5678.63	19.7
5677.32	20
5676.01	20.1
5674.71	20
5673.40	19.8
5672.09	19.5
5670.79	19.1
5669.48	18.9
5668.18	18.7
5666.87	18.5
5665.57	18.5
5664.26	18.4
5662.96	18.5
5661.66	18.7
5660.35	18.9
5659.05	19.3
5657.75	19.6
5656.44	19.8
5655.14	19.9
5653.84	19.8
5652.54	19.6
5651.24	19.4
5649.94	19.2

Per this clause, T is 1.8 Angstrom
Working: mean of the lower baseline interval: 19.2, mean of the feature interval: 18.3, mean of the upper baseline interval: 19.4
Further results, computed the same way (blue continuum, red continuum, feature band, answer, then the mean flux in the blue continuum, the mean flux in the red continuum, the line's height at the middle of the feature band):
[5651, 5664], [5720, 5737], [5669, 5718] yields 1.7 Angstrom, 19.3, 19.2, 19.2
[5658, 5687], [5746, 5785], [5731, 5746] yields -0.2 Angstrom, 19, 19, 19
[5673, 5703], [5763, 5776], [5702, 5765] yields 0.7 Angstrom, 18.7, 19.4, 19.1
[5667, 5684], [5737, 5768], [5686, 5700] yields 0.7 Angstrom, 19.3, 19.2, 19.3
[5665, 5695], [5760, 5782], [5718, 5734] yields 0.0 Angstrom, 19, 19.2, 19.1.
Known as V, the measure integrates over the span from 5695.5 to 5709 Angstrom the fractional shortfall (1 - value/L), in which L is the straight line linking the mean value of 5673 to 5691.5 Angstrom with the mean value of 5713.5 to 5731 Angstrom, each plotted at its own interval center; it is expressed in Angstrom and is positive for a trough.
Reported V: 1.1 Angstrom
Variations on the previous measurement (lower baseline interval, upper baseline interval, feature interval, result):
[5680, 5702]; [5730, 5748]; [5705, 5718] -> 0.3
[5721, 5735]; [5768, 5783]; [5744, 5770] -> -0.5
